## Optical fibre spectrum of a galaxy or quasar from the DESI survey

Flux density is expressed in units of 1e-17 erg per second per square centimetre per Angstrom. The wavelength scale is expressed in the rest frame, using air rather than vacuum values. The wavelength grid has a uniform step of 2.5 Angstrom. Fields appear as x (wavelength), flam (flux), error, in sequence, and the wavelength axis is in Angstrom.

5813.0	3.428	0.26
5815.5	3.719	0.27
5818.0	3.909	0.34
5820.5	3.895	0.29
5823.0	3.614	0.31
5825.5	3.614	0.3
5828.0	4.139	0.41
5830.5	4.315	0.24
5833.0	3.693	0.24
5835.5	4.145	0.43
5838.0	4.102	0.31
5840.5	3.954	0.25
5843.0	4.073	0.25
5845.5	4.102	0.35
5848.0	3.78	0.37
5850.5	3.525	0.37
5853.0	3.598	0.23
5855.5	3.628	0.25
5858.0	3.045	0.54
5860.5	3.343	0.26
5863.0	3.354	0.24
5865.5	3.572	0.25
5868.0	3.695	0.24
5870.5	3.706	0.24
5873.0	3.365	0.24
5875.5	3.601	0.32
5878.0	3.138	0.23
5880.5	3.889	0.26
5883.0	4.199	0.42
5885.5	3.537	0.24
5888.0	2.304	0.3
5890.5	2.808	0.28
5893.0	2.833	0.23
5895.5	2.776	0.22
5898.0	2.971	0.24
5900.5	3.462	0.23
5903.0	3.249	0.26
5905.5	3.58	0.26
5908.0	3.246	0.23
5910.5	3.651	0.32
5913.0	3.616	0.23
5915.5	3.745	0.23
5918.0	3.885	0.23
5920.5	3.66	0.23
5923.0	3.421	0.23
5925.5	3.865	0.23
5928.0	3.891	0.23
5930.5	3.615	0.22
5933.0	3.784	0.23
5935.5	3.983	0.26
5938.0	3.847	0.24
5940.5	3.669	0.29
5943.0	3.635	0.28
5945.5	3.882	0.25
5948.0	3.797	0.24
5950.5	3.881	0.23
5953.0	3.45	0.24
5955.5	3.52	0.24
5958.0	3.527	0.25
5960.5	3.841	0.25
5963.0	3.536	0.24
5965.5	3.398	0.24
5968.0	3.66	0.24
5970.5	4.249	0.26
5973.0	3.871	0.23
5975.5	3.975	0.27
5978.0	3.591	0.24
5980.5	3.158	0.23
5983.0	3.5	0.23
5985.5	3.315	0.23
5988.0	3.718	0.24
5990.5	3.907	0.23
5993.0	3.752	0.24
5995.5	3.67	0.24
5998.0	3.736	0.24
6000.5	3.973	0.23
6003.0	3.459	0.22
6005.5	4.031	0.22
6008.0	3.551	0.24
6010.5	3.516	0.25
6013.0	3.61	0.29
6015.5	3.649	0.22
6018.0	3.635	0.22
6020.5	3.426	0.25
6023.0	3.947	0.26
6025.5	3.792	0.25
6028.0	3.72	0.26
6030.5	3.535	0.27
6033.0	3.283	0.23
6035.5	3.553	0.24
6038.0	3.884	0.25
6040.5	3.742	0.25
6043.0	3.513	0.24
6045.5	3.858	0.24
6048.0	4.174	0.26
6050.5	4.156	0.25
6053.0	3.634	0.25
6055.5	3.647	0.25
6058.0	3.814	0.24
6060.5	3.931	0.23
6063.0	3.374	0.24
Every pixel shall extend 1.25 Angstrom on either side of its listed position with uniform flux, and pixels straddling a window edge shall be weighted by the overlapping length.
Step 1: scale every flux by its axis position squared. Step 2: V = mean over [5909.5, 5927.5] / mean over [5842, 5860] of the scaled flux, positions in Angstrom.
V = 1.0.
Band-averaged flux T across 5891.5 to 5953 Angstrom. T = 3.58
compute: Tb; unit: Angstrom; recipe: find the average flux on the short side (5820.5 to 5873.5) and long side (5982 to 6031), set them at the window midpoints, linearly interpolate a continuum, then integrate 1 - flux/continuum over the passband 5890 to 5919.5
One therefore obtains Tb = 3.03 Angstrom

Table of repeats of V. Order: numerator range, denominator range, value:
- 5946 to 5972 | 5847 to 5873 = 1.09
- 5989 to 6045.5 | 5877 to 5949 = 1.08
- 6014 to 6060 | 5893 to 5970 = 1.07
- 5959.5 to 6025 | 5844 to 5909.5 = 1.13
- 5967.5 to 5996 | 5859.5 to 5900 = 1.15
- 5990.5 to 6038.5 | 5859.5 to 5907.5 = 1.15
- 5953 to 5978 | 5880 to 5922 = 1.13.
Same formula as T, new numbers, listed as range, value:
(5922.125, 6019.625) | 3.69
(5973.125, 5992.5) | 3.62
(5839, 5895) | 3.5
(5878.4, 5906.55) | 3.23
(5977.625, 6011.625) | 3.64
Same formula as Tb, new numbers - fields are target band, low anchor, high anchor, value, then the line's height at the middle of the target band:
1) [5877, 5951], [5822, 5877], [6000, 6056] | 3.8 Angstrom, 3.72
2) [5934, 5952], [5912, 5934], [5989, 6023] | -0.5 Angstrom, 3.71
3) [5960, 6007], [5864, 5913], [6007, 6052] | -1.5 Angstrom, 3.59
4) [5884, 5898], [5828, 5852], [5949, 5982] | 3.5 Angstrom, 3.85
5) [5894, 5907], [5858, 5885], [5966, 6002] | 1.4 Angstrom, 3.6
